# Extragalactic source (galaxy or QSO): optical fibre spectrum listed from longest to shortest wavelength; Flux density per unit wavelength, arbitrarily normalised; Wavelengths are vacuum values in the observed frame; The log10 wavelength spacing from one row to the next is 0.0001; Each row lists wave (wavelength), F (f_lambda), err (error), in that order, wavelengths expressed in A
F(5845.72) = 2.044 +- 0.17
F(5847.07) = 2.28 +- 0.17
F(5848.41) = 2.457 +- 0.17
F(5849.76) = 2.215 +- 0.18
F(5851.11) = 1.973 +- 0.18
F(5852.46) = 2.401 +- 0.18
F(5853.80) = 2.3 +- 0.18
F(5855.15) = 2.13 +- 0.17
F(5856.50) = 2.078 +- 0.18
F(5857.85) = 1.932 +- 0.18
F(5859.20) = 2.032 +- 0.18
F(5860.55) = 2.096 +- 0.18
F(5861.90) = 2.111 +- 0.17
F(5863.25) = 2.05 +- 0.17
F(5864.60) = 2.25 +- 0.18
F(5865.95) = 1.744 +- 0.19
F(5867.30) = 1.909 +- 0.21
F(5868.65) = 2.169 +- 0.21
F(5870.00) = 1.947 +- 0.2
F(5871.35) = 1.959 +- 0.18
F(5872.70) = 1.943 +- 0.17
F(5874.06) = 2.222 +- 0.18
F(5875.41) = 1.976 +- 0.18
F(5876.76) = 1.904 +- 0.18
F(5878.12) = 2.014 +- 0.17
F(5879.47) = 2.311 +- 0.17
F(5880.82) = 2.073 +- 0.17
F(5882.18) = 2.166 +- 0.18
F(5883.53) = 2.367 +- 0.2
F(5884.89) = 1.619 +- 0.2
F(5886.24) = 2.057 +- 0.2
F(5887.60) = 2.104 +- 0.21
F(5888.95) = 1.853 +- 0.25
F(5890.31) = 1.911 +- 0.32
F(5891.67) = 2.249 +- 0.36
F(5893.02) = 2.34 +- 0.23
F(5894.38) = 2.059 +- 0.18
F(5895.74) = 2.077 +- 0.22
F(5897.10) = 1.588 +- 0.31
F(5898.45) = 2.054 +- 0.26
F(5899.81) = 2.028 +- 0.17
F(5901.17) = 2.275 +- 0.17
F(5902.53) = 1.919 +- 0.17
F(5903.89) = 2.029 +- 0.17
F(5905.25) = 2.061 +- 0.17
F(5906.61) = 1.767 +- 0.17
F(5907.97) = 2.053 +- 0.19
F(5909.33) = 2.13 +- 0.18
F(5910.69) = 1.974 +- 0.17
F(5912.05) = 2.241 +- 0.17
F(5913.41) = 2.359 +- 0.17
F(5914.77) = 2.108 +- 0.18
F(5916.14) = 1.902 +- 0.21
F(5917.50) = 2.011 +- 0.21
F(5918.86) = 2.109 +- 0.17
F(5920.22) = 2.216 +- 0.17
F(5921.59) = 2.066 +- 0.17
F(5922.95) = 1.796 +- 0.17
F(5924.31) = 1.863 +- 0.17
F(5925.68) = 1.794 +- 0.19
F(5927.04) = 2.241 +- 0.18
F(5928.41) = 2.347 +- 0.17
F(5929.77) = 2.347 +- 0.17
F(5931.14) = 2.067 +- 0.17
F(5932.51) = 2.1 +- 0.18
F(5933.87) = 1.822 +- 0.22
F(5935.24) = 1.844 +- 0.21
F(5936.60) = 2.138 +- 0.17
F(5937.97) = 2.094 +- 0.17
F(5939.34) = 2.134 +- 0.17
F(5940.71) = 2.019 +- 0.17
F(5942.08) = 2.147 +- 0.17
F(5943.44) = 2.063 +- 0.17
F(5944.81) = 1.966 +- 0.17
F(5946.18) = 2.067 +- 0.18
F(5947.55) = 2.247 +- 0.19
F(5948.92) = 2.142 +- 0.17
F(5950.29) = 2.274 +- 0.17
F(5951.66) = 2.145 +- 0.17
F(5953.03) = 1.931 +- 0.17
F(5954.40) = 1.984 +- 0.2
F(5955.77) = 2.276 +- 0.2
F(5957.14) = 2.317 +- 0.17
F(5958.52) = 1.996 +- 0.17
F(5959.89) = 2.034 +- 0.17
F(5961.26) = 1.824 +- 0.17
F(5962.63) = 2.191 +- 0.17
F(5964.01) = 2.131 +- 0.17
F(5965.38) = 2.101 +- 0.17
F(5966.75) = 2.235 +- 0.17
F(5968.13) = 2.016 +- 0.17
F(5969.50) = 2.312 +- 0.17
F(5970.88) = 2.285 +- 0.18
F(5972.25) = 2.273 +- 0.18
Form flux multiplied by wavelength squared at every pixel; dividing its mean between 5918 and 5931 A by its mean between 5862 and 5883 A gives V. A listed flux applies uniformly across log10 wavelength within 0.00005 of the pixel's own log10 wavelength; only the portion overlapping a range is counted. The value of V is 1.0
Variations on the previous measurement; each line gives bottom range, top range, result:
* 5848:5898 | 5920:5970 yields 1.03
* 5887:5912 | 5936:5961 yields 1.05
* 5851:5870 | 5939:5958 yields 1.05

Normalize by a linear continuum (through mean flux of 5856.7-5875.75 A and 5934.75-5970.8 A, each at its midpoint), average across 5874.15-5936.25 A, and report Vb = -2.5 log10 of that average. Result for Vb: 0.01 mag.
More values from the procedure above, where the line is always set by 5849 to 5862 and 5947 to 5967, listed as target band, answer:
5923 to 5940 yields 0.03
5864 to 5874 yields 0.07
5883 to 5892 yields 0.06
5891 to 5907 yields 0.04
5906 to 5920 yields 0.03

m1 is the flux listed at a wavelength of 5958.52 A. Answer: 1.996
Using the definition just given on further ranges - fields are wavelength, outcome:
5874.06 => 2.222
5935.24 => 1.844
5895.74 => 2.077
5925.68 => 1.794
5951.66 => 2.145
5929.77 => 2.347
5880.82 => 2.073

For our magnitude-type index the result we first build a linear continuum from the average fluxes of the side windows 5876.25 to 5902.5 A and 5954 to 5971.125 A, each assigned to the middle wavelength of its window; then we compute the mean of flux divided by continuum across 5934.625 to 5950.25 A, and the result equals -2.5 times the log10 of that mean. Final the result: 0.01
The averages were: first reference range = 2.05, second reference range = 2.13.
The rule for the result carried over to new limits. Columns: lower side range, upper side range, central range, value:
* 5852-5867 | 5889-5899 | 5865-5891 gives 0.02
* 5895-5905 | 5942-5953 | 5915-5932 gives 0.00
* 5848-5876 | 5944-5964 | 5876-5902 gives 0.02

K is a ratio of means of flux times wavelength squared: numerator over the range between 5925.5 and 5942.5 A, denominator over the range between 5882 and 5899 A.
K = 1.0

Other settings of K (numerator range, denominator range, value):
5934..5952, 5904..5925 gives 1.03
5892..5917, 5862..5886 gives 1.02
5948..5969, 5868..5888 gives 1.06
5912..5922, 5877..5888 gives 1.03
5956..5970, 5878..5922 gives 1.05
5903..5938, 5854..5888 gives 1.02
